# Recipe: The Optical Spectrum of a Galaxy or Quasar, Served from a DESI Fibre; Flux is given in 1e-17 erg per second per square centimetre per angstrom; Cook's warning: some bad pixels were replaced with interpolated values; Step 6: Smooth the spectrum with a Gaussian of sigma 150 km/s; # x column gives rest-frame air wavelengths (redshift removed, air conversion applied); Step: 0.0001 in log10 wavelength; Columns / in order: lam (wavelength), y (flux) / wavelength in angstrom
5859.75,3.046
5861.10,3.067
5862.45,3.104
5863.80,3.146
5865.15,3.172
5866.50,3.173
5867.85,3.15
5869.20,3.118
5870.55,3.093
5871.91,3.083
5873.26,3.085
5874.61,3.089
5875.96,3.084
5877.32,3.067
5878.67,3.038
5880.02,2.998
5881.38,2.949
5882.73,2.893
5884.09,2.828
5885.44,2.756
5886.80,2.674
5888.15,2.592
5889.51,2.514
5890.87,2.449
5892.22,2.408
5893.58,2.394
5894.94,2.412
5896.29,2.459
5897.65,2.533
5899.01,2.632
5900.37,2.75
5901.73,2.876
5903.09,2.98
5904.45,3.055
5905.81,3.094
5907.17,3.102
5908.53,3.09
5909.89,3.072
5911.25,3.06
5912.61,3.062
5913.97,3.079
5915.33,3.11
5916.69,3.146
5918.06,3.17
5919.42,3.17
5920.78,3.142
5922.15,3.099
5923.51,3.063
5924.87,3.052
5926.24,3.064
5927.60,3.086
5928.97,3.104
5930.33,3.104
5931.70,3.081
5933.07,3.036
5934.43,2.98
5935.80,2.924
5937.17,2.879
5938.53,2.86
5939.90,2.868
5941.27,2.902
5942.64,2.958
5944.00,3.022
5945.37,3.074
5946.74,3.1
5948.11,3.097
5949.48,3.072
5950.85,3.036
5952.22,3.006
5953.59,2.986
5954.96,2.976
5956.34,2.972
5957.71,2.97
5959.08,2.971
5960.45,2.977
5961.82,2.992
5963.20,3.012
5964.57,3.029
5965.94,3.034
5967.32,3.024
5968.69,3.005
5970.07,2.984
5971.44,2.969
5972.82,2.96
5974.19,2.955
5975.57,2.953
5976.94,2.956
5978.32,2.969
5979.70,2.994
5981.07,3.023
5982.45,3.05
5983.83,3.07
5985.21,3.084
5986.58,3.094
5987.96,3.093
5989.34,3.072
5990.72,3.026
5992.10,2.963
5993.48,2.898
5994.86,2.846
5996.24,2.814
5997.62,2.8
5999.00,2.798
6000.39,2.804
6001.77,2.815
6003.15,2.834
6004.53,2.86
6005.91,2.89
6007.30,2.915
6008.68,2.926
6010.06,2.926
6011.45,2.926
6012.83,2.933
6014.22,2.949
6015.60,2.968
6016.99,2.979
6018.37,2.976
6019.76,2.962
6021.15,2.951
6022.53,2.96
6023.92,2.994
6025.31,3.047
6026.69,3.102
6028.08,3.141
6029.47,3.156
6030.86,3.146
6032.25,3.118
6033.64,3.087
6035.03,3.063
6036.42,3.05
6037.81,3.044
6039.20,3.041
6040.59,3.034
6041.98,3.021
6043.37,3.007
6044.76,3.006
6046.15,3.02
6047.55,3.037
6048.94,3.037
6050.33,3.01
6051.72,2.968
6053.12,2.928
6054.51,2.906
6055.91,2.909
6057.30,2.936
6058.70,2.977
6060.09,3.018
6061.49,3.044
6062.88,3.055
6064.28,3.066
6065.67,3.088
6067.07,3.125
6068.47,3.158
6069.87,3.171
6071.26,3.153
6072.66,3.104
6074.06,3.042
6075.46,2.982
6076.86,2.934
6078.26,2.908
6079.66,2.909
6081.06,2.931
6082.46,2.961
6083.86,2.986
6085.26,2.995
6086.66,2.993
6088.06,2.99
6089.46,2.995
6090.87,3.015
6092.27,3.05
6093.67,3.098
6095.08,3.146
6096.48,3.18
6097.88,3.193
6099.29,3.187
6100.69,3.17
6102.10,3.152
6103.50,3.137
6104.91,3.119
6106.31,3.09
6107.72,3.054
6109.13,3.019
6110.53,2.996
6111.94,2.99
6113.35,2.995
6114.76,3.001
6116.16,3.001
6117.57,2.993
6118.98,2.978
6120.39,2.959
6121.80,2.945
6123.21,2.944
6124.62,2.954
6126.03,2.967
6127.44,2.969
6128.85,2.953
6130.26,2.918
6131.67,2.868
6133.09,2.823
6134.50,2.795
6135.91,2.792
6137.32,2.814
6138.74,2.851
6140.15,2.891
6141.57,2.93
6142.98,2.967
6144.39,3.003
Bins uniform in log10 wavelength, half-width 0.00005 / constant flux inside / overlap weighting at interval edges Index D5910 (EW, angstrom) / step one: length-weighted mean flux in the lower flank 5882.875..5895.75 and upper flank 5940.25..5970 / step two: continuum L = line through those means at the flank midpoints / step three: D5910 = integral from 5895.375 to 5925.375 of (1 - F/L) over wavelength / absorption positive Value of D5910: -3.0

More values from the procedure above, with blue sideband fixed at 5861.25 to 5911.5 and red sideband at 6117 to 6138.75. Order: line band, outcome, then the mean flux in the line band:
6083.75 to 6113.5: -1.7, 3.07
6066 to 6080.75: -0.7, 3.04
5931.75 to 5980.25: -1.5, 2.99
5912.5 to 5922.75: -0.8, 3.13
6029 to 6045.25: -0.9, 3.06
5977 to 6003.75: -0.5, 2.95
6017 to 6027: -0.3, 3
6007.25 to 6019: -0.2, 2.95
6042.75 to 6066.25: -0.8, 3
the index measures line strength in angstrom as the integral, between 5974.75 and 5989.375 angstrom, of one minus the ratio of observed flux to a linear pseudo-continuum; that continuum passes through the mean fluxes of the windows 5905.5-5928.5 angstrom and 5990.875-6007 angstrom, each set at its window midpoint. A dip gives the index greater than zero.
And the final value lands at -0.63 angstrom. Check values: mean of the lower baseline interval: 3.1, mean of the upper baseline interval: 2.85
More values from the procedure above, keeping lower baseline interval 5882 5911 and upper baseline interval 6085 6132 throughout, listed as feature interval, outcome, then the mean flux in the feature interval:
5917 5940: -2.1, 3.05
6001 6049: -1.3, 3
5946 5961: -1.0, 3.01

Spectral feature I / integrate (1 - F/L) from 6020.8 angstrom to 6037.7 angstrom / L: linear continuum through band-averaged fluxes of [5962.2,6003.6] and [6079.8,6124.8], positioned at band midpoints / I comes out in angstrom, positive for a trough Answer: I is -0.4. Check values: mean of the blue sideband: 2.96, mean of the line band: 3.07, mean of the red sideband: 3.04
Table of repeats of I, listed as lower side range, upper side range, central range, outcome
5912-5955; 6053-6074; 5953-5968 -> 0.24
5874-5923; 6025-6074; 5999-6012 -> 0.56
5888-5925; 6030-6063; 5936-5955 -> -0.45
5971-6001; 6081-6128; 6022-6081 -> -0.62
